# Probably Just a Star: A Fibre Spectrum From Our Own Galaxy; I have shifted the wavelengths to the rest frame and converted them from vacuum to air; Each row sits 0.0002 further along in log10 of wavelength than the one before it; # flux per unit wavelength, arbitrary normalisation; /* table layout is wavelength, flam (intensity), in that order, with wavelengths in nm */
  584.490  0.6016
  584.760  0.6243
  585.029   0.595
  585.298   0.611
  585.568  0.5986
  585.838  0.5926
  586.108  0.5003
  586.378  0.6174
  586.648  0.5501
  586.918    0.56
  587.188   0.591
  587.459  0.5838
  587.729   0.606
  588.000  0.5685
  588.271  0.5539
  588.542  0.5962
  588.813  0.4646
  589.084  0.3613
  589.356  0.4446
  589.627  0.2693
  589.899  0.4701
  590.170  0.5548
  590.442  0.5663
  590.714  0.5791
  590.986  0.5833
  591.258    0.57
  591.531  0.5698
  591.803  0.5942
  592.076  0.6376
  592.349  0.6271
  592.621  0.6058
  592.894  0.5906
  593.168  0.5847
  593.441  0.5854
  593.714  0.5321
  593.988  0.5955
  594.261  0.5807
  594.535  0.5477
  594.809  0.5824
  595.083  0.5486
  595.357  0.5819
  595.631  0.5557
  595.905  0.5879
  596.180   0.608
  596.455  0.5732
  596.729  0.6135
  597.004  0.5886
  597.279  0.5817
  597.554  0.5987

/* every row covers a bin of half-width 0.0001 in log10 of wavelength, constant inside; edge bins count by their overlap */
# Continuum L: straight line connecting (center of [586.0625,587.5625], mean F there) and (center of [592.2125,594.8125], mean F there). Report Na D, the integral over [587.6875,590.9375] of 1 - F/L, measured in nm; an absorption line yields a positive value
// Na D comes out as 0.41 nm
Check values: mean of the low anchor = 0.571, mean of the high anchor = 0.583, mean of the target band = 0.502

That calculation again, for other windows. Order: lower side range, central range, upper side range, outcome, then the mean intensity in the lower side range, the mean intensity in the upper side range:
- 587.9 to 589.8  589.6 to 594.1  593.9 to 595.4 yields -0.41 nm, 0.463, 0.572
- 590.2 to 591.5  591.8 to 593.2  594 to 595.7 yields -0.09 nm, 0.572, 0.569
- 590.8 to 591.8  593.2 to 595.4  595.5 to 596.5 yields 0.04 nm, 0.577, 0.582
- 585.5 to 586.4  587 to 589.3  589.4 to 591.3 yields 0.01 nm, 0.57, 0.507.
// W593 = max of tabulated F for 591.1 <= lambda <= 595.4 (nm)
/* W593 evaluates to 0.6376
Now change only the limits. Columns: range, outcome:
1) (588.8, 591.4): 0.5833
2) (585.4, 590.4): 0.6174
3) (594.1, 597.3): 0.6135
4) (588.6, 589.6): 0.4646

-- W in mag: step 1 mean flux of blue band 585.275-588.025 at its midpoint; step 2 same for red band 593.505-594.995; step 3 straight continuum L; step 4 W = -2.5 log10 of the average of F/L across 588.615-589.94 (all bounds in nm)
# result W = 0.378 mag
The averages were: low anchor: 0.579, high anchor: 0.568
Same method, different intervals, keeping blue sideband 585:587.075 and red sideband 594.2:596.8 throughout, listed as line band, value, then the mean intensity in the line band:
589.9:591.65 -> 0.027 mag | 0.563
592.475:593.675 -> -0.019 mag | 0.587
